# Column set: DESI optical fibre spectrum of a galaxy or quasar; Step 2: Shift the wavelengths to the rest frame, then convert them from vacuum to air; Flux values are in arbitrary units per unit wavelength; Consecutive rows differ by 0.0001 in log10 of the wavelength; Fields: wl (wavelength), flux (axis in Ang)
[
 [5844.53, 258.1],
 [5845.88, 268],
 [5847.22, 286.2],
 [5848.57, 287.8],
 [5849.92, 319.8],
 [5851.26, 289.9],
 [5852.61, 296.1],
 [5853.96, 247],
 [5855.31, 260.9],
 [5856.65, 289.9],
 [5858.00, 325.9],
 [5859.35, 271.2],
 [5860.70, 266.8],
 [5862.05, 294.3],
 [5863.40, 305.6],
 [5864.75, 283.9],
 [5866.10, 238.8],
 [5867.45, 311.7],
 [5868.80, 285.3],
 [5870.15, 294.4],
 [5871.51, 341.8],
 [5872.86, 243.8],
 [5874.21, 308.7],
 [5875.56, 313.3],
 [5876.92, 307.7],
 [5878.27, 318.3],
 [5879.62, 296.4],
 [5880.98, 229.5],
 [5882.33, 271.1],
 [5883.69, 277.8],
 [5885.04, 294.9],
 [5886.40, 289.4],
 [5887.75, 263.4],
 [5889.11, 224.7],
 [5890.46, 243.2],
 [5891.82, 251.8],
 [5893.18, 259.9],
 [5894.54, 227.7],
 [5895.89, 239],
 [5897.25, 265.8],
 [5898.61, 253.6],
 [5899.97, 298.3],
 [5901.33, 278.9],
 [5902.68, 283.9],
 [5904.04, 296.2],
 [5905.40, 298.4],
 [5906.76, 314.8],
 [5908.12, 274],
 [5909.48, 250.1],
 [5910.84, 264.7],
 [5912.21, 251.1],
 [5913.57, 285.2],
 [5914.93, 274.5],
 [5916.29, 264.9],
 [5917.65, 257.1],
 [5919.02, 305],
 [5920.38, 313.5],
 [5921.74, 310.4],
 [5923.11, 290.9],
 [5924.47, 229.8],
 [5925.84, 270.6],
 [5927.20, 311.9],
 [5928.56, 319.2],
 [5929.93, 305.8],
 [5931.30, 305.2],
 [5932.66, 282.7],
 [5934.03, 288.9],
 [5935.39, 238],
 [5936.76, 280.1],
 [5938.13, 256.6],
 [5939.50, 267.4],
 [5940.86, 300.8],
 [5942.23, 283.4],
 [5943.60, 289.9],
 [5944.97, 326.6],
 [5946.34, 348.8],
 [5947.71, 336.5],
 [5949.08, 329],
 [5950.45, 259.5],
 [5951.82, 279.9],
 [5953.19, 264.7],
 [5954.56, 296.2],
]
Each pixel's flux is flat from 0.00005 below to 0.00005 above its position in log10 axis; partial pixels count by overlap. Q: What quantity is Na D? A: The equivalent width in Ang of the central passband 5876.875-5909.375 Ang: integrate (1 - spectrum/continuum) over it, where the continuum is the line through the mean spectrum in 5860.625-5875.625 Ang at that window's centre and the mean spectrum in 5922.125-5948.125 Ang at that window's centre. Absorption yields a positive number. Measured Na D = 2.1 Ang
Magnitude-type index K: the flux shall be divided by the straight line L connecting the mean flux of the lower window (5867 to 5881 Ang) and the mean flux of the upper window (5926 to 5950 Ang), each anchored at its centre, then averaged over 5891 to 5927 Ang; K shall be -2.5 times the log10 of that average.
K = 0.091 mag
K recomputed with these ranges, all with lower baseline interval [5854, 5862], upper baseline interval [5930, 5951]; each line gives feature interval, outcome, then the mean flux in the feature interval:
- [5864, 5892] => 0.011 mag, 281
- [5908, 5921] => 0.061 mag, 274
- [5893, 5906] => 0.066 mag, 271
